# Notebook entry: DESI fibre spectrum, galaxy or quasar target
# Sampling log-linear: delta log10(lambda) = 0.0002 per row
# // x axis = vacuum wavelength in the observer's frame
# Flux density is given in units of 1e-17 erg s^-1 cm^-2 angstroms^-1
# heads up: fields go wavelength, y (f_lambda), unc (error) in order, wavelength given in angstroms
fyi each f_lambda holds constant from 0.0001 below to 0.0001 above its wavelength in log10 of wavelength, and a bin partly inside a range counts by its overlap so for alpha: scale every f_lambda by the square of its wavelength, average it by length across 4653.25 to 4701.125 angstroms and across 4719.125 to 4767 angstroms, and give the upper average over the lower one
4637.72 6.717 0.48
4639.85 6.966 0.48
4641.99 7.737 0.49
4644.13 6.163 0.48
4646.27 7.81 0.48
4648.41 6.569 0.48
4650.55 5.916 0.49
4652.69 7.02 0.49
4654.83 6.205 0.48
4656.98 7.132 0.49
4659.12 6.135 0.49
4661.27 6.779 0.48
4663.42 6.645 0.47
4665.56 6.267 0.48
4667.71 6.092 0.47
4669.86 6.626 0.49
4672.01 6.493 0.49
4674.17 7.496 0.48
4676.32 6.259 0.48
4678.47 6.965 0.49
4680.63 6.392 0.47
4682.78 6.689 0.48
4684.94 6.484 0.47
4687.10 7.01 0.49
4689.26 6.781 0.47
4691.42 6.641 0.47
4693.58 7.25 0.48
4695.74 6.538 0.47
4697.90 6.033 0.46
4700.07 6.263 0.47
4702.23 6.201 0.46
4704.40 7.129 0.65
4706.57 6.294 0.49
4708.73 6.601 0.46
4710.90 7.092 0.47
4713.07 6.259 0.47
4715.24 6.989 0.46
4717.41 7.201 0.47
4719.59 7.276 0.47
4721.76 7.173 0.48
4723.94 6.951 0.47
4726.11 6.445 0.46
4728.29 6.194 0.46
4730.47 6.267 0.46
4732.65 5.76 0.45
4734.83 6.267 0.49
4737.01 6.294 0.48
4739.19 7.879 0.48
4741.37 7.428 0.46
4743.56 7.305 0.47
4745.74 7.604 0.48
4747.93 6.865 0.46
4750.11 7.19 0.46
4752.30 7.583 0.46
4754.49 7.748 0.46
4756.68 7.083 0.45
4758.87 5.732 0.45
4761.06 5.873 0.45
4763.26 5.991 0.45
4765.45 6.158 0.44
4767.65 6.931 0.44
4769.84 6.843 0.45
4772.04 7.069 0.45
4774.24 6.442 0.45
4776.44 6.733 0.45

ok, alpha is 1.05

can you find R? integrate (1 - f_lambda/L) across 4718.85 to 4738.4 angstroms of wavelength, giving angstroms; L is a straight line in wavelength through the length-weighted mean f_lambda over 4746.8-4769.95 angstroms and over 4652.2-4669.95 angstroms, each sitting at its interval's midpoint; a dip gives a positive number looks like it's 0.4 angstroms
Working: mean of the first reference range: 6.53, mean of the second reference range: 6.72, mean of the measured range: 6.52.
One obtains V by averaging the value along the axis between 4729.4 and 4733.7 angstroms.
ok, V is 6.01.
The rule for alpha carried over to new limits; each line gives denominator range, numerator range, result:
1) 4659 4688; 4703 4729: 1.05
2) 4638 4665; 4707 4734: 1.02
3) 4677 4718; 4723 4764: 1.04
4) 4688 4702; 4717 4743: 1.04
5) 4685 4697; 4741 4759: 1.09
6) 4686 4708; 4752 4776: 1.03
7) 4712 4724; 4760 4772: 0.94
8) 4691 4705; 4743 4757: 1.15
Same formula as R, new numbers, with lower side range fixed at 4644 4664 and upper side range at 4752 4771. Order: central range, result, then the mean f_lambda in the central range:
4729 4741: 0.2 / 6.54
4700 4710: 0.2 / 6.54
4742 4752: -1.0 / 7.28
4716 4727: -0.6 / 7.02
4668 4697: -0.3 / 6.72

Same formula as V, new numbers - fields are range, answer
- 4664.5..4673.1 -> 6.36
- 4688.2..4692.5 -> 6.71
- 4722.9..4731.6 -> 6.46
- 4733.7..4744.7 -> 7.04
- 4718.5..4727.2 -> 6.96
